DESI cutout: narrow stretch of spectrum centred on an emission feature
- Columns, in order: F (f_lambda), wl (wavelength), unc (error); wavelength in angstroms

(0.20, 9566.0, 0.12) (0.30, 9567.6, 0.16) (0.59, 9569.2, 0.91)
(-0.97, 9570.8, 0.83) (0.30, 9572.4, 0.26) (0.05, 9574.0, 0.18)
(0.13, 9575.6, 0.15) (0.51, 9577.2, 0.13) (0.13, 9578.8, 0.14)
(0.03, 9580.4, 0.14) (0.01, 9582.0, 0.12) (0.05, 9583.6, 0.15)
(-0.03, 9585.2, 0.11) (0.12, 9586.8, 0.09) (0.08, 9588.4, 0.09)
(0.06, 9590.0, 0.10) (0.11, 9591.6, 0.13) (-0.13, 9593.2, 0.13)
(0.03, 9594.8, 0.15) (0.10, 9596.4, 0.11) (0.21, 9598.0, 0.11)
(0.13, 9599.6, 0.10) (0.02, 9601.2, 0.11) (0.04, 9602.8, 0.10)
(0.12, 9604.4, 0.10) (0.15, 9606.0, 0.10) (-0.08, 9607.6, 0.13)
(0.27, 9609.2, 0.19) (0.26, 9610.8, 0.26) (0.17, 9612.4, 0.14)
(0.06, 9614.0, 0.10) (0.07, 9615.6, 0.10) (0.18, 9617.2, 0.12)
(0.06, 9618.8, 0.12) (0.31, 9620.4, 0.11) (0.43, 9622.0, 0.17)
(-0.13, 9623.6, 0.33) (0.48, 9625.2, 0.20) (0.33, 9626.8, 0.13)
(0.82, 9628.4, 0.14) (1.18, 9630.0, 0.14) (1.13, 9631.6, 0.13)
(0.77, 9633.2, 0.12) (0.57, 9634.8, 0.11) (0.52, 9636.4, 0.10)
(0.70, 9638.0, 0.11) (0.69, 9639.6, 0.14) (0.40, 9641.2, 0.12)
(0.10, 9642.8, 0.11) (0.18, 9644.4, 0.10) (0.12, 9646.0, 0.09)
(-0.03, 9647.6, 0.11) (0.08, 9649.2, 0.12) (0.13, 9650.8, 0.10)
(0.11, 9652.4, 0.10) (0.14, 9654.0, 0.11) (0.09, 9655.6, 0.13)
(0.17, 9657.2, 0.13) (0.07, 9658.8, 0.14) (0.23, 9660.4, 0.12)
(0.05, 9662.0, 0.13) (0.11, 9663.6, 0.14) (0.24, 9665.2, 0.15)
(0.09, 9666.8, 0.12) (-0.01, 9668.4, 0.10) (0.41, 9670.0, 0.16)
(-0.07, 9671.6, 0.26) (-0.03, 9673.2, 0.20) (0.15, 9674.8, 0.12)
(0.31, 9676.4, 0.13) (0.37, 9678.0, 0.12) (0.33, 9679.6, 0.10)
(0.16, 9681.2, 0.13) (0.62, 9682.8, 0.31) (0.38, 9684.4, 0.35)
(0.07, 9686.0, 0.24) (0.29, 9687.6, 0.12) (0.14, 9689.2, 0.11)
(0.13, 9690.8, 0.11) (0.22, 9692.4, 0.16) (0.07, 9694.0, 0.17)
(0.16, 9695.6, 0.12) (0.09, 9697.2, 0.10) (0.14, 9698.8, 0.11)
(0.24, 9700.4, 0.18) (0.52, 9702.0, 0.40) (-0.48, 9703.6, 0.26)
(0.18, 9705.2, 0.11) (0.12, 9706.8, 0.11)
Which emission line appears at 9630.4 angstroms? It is [O III] 5007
